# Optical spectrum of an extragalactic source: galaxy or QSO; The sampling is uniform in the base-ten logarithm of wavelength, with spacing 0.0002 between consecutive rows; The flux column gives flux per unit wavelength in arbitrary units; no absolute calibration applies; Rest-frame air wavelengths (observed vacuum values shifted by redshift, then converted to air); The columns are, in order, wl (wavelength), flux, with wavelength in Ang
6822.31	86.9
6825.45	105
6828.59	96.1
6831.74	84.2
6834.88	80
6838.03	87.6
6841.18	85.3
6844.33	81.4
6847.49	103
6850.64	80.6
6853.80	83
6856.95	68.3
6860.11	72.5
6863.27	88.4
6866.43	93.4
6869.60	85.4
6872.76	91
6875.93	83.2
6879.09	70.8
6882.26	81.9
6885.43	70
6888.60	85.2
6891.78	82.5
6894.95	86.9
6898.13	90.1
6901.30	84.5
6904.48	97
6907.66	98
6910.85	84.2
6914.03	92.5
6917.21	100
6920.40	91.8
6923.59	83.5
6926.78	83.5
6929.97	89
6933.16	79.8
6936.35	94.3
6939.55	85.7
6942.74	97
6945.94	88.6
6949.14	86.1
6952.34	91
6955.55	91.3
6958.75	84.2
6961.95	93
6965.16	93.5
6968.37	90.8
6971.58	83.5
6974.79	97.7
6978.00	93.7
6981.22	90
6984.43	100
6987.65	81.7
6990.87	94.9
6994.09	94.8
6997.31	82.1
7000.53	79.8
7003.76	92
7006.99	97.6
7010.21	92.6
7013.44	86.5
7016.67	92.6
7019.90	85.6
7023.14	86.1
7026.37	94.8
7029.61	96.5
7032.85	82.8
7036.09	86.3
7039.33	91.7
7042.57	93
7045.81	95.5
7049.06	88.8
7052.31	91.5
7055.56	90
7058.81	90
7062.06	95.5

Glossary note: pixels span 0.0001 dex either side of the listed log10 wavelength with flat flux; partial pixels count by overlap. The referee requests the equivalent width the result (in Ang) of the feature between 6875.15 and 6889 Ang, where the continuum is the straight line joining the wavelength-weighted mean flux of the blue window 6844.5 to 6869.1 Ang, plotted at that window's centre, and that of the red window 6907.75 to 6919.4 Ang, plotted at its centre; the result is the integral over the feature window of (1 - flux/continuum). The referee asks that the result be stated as 1.7 Ang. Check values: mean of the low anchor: 84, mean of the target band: 77.4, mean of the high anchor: 92.9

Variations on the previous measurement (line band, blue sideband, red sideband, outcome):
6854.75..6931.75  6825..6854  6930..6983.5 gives 3.09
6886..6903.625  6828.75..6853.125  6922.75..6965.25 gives 0.43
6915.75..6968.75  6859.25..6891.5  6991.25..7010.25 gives -1.92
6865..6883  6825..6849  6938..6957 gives 1.08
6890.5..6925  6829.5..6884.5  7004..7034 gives -1.77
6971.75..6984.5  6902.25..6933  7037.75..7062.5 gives -0.34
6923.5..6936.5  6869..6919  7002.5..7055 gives 0.34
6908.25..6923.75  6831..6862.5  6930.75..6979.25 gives -0.74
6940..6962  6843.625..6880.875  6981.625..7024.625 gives -0.59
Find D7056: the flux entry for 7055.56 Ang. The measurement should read 90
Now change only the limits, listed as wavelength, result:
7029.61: 96.5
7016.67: 92.6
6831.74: 84.2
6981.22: 90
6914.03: 92.5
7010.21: 92.6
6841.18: 85.3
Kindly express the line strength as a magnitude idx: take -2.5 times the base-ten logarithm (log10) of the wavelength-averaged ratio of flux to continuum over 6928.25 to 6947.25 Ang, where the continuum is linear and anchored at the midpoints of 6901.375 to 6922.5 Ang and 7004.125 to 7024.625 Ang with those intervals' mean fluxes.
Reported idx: 0.04 mag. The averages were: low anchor 93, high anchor 90.3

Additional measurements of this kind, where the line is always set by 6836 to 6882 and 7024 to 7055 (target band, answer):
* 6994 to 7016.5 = 0.006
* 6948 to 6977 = -0.028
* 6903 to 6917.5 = -0.097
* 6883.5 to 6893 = 0.076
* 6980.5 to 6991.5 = -0.032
